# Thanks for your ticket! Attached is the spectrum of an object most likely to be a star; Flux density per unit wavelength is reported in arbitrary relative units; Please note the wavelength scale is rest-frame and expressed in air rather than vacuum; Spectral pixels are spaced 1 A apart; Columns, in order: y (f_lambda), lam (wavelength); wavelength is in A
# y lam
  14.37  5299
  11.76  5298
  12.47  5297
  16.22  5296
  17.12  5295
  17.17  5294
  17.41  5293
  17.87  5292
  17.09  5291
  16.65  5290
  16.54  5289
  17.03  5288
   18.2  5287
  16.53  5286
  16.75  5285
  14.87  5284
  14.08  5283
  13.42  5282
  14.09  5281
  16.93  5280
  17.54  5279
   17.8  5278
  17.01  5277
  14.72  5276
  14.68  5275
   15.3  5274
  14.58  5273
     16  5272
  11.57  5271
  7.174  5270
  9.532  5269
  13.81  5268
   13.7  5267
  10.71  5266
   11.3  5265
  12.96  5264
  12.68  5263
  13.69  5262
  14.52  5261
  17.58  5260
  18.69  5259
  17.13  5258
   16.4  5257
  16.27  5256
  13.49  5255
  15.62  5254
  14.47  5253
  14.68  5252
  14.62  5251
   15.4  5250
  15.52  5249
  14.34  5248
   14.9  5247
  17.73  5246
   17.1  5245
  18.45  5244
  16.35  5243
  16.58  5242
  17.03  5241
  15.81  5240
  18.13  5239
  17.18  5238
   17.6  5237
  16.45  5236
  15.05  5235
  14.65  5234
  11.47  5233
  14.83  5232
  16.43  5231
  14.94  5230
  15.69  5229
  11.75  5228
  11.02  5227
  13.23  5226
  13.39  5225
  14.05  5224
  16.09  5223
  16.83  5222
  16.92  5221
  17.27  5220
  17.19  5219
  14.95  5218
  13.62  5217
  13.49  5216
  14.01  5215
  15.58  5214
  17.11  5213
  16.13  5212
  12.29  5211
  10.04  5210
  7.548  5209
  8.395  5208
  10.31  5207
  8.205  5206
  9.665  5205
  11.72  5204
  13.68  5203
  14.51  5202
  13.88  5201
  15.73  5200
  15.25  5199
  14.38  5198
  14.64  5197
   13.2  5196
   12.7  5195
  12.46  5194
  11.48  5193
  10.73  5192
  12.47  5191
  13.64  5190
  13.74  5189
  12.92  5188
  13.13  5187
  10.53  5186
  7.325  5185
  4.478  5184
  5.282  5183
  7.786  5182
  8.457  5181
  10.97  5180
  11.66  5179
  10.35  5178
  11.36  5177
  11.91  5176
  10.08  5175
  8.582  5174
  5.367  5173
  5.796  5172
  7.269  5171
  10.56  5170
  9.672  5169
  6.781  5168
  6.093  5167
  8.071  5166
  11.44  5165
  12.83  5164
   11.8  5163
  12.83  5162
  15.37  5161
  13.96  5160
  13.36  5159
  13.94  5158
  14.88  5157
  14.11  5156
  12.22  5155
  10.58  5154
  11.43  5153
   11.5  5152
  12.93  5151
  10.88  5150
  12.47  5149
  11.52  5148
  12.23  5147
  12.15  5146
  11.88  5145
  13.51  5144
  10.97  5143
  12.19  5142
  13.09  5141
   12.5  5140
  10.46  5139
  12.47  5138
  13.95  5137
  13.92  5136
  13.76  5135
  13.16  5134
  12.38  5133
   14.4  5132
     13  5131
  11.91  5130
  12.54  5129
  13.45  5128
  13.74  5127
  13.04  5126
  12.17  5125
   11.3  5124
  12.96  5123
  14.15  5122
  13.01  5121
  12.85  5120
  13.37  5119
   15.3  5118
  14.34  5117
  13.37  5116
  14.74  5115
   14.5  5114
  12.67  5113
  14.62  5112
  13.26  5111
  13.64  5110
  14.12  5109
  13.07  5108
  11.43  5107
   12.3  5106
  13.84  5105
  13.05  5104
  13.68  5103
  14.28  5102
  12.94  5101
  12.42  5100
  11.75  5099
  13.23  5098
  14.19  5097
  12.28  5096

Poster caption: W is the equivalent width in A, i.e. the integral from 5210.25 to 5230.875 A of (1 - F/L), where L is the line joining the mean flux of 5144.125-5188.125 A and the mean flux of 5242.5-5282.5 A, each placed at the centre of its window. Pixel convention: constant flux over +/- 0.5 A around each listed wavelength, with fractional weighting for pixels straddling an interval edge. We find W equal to -2.8 A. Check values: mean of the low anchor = 10.7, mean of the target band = 14.8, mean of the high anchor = 14.8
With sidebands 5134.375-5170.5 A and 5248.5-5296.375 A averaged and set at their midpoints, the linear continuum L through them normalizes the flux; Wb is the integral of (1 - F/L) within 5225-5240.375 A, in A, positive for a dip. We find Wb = -0.84 A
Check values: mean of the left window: 12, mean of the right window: 15.1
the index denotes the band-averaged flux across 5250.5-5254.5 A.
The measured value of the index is 14.8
